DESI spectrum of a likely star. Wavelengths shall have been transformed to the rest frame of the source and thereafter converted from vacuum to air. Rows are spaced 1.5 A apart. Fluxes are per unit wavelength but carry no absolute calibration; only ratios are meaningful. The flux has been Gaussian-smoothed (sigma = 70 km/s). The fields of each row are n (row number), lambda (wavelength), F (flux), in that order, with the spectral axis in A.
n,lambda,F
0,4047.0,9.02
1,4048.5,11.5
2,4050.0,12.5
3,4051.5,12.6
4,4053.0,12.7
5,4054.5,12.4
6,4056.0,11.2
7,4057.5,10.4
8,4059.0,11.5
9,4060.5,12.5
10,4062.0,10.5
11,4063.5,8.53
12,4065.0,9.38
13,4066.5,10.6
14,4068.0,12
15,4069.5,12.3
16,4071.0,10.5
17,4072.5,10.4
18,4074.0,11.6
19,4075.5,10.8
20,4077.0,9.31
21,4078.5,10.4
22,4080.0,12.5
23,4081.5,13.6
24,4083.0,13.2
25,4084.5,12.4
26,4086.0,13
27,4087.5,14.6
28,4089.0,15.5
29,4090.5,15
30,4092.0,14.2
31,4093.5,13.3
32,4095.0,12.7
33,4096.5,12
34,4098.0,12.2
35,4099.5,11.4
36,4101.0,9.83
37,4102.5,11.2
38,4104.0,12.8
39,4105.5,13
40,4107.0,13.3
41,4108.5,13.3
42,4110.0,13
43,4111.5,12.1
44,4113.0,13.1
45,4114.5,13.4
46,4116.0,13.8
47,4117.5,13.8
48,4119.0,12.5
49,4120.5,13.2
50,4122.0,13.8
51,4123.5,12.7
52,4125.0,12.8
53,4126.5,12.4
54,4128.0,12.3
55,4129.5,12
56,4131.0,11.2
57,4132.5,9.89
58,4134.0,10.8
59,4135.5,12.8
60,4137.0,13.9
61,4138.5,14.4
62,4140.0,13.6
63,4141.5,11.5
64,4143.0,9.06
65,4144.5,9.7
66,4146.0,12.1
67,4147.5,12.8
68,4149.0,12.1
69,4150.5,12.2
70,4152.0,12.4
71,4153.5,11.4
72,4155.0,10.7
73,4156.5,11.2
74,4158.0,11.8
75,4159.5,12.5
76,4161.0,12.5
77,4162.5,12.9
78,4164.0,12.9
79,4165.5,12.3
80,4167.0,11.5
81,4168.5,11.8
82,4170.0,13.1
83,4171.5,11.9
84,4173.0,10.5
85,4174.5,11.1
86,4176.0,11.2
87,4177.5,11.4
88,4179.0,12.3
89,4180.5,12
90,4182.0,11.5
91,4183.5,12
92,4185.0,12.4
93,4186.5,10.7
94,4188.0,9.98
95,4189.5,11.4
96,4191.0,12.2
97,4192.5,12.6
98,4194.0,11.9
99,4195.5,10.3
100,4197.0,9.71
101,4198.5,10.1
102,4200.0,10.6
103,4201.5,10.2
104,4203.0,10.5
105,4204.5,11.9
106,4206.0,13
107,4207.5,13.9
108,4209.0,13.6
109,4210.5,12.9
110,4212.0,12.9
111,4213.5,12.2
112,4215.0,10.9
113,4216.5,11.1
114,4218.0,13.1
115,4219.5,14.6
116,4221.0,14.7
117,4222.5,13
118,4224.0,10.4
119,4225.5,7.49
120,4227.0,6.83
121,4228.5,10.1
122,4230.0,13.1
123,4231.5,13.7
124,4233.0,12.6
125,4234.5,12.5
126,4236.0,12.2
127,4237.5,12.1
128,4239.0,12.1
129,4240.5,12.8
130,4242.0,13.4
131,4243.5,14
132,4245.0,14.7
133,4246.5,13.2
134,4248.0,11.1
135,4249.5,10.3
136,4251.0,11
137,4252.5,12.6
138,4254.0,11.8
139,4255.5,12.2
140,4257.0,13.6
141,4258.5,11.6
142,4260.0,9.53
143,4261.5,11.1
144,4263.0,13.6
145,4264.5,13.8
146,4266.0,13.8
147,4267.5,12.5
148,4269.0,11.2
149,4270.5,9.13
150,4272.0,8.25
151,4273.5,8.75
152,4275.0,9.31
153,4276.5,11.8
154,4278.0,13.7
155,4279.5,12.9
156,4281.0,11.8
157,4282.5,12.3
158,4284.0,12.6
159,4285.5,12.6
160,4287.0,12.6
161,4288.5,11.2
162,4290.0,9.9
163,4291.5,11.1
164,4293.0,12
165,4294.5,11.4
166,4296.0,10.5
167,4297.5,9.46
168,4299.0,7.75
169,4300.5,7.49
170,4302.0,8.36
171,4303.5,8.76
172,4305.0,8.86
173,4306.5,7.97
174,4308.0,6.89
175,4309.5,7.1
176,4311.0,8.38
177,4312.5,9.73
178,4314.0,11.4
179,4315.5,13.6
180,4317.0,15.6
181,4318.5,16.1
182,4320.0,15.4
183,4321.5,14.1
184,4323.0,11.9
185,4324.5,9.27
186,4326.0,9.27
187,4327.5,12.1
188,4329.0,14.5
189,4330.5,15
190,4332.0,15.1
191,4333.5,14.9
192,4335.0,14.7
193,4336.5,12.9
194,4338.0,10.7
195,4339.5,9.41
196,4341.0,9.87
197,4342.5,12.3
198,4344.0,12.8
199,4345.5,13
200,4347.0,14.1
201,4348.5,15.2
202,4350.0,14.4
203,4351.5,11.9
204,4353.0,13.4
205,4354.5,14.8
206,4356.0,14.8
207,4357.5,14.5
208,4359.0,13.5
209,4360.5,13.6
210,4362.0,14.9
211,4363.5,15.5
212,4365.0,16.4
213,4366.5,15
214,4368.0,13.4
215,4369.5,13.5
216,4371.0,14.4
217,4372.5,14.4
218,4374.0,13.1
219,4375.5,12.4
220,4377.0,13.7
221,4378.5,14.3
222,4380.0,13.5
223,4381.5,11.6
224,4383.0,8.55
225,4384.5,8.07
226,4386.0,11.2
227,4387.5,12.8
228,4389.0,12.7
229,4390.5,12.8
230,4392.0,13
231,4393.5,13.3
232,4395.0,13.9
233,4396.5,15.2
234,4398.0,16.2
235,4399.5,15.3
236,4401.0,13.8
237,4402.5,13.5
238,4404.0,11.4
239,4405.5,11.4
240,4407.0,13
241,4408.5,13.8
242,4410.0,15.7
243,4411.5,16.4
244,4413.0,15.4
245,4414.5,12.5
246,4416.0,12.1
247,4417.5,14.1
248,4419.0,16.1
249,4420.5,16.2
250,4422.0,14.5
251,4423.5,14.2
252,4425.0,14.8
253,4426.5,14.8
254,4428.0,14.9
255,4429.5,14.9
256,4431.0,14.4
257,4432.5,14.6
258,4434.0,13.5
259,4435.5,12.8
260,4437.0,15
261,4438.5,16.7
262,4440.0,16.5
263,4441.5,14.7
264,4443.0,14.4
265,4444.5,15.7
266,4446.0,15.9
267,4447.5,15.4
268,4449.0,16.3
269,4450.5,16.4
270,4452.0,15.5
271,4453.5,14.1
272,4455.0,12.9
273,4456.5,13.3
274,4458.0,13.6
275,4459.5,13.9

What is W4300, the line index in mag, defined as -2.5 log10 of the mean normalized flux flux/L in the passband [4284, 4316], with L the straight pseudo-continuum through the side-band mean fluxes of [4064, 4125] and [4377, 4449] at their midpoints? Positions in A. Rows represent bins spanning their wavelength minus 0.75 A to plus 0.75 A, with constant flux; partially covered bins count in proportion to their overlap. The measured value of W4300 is 0.33 mag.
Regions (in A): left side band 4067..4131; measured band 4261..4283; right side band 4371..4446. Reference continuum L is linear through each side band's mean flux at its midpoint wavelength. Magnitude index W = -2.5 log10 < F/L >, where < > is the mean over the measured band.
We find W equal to 0.15 mag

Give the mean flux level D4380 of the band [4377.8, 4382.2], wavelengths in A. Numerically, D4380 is 13.1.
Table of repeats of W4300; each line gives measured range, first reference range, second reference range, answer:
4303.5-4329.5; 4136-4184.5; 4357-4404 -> 0.16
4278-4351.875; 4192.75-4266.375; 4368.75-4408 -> 0.08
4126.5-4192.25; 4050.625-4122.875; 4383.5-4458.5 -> 0.07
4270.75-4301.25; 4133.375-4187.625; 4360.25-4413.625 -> 0.18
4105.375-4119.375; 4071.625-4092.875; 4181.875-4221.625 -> -0.06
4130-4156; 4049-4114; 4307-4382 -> 0.05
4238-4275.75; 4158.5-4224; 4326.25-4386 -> 0.06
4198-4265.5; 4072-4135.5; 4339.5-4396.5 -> 0.07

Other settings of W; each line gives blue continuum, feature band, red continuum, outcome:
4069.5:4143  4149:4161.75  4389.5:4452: 0.084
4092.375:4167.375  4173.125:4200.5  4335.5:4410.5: 0.112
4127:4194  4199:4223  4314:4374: -0.009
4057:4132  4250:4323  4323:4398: 0.154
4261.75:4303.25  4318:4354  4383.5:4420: -0.074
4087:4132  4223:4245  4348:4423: 0.126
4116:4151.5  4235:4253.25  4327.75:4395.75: 0.026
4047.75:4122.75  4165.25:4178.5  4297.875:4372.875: 0.060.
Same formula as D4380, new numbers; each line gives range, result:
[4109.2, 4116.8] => 13.1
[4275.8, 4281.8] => 12.6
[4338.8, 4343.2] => 10.5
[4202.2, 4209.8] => 12.6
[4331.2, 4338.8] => 13.6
